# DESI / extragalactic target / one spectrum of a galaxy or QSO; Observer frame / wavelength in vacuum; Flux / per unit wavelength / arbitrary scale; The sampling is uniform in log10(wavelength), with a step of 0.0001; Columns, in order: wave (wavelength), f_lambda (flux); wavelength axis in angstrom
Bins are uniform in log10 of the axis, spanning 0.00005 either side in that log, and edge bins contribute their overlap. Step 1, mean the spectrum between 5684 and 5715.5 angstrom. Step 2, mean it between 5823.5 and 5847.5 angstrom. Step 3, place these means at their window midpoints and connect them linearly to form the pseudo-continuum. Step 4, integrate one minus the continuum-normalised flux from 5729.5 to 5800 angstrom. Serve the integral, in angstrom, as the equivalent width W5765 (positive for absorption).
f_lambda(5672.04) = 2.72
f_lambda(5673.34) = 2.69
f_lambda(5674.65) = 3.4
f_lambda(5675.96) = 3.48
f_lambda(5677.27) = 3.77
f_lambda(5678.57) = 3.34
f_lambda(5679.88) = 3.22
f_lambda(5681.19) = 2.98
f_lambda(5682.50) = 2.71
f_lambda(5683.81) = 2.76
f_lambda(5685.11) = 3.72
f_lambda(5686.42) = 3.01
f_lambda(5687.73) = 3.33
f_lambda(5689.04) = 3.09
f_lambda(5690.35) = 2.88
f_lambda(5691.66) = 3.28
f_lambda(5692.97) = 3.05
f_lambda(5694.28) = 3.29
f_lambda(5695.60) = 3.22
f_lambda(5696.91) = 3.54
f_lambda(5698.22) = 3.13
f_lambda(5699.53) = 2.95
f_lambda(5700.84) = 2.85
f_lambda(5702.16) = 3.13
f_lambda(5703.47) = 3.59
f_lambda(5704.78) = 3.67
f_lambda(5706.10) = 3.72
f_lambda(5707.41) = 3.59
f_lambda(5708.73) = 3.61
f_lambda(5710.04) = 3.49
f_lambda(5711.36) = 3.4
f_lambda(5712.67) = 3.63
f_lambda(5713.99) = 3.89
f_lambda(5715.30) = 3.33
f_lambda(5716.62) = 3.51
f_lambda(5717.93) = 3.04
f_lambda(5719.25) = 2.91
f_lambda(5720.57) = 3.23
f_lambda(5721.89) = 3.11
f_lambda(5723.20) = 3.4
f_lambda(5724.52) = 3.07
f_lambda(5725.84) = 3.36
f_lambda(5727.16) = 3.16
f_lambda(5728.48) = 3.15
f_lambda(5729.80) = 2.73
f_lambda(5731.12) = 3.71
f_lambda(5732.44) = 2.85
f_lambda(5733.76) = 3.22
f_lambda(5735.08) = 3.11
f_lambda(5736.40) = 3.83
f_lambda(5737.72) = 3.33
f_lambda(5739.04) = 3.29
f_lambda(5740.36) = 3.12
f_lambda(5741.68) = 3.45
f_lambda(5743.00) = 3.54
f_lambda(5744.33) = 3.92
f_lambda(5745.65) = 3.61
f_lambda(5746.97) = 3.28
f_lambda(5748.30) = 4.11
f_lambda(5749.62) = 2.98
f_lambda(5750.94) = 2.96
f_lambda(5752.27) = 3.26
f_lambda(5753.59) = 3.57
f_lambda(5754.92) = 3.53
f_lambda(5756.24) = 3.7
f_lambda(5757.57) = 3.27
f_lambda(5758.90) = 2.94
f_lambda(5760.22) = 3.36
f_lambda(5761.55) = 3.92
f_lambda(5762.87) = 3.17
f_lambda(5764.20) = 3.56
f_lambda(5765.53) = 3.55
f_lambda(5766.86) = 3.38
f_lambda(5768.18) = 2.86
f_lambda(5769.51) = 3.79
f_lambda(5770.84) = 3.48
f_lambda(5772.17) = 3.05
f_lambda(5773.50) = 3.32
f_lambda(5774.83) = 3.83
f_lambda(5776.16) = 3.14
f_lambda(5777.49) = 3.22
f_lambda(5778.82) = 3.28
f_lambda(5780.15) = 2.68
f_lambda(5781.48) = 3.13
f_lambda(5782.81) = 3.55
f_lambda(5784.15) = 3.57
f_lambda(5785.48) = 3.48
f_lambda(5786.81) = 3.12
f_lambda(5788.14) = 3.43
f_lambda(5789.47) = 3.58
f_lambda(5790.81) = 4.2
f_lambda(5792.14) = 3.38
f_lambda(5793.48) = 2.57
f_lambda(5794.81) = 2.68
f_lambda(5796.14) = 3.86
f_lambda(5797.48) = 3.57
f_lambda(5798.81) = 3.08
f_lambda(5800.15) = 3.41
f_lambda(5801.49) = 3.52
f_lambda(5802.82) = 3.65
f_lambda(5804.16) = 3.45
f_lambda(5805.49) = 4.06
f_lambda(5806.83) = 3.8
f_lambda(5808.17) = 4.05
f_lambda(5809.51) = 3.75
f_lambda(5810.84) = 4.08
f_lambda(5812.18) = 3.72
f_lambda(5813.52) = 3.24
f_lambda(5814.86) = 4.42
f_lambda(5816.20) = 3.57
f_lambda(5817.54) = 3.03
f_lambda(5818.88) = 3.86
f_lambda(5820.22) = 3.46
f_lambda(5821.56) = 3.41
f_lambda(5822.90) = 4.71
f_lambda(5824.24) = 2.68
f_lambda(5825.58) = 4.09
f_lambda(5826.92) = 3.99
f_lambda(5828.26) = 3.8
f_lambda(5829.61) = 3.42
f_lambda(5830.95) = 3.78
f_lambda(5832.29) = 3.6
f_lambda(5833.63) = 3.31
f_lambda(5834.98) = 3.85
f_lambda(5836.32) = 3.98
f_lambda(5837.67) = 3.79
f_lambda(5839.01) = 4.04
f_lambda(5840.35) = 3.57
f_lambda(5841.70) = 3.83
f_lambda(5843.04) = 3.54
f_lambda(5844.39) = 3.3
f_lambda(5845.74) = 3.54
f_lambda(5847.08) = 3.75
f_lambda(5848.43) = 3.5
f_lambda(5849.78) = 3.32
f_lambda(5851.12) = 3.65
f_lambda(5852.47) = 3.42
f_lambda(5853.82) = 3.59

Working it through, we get 2.6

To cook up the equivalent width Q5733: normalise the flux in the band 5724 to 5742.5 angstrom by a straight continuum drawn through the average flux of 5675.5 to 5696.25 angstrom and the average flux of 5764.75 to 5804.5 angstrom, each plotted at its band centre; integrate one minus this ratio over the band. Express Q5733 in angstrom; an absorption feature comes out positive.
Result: 0.2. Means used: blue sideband 3.19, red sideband 3.36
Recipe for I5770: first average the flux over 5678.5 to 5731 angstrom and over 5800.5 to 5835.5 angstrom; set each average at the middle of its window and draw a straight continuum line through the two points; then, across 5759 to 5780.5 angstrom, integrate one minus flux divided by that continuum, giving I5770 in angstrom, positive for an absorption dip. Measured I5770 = 1.0 angstrom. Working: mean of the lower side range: 3.26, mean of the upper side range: 3.7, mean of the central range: 3.35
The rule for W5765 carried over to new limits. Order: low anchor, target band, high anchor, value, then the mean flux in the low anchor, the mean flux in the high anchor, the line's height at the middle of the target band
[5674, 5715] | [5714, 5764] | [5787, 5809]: 0.9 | 3.31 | 3.51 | 3.4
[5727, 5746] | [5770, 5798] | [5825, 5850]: 1.3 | 3.34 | 3.69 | 3.5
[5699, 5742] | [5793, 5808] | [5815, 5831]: 0.6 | 3.32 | 3.67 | 3.59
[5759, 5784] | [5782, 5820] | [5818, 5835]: -0.4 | 3.34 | 3.67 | 3.52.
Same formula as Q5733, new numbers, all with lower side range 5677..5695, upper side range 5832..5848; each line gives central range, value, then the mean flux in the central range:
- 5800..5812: -0.7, 3.77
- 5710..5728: -0.3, 3.32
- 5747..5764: 0.0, 3.4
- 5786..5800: 0.7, 3.35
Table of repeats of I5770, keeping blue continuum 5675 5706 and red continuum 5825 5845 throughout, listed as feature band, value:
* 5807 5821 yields -0.25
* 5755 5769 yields 0.37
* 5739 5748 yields -0.23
